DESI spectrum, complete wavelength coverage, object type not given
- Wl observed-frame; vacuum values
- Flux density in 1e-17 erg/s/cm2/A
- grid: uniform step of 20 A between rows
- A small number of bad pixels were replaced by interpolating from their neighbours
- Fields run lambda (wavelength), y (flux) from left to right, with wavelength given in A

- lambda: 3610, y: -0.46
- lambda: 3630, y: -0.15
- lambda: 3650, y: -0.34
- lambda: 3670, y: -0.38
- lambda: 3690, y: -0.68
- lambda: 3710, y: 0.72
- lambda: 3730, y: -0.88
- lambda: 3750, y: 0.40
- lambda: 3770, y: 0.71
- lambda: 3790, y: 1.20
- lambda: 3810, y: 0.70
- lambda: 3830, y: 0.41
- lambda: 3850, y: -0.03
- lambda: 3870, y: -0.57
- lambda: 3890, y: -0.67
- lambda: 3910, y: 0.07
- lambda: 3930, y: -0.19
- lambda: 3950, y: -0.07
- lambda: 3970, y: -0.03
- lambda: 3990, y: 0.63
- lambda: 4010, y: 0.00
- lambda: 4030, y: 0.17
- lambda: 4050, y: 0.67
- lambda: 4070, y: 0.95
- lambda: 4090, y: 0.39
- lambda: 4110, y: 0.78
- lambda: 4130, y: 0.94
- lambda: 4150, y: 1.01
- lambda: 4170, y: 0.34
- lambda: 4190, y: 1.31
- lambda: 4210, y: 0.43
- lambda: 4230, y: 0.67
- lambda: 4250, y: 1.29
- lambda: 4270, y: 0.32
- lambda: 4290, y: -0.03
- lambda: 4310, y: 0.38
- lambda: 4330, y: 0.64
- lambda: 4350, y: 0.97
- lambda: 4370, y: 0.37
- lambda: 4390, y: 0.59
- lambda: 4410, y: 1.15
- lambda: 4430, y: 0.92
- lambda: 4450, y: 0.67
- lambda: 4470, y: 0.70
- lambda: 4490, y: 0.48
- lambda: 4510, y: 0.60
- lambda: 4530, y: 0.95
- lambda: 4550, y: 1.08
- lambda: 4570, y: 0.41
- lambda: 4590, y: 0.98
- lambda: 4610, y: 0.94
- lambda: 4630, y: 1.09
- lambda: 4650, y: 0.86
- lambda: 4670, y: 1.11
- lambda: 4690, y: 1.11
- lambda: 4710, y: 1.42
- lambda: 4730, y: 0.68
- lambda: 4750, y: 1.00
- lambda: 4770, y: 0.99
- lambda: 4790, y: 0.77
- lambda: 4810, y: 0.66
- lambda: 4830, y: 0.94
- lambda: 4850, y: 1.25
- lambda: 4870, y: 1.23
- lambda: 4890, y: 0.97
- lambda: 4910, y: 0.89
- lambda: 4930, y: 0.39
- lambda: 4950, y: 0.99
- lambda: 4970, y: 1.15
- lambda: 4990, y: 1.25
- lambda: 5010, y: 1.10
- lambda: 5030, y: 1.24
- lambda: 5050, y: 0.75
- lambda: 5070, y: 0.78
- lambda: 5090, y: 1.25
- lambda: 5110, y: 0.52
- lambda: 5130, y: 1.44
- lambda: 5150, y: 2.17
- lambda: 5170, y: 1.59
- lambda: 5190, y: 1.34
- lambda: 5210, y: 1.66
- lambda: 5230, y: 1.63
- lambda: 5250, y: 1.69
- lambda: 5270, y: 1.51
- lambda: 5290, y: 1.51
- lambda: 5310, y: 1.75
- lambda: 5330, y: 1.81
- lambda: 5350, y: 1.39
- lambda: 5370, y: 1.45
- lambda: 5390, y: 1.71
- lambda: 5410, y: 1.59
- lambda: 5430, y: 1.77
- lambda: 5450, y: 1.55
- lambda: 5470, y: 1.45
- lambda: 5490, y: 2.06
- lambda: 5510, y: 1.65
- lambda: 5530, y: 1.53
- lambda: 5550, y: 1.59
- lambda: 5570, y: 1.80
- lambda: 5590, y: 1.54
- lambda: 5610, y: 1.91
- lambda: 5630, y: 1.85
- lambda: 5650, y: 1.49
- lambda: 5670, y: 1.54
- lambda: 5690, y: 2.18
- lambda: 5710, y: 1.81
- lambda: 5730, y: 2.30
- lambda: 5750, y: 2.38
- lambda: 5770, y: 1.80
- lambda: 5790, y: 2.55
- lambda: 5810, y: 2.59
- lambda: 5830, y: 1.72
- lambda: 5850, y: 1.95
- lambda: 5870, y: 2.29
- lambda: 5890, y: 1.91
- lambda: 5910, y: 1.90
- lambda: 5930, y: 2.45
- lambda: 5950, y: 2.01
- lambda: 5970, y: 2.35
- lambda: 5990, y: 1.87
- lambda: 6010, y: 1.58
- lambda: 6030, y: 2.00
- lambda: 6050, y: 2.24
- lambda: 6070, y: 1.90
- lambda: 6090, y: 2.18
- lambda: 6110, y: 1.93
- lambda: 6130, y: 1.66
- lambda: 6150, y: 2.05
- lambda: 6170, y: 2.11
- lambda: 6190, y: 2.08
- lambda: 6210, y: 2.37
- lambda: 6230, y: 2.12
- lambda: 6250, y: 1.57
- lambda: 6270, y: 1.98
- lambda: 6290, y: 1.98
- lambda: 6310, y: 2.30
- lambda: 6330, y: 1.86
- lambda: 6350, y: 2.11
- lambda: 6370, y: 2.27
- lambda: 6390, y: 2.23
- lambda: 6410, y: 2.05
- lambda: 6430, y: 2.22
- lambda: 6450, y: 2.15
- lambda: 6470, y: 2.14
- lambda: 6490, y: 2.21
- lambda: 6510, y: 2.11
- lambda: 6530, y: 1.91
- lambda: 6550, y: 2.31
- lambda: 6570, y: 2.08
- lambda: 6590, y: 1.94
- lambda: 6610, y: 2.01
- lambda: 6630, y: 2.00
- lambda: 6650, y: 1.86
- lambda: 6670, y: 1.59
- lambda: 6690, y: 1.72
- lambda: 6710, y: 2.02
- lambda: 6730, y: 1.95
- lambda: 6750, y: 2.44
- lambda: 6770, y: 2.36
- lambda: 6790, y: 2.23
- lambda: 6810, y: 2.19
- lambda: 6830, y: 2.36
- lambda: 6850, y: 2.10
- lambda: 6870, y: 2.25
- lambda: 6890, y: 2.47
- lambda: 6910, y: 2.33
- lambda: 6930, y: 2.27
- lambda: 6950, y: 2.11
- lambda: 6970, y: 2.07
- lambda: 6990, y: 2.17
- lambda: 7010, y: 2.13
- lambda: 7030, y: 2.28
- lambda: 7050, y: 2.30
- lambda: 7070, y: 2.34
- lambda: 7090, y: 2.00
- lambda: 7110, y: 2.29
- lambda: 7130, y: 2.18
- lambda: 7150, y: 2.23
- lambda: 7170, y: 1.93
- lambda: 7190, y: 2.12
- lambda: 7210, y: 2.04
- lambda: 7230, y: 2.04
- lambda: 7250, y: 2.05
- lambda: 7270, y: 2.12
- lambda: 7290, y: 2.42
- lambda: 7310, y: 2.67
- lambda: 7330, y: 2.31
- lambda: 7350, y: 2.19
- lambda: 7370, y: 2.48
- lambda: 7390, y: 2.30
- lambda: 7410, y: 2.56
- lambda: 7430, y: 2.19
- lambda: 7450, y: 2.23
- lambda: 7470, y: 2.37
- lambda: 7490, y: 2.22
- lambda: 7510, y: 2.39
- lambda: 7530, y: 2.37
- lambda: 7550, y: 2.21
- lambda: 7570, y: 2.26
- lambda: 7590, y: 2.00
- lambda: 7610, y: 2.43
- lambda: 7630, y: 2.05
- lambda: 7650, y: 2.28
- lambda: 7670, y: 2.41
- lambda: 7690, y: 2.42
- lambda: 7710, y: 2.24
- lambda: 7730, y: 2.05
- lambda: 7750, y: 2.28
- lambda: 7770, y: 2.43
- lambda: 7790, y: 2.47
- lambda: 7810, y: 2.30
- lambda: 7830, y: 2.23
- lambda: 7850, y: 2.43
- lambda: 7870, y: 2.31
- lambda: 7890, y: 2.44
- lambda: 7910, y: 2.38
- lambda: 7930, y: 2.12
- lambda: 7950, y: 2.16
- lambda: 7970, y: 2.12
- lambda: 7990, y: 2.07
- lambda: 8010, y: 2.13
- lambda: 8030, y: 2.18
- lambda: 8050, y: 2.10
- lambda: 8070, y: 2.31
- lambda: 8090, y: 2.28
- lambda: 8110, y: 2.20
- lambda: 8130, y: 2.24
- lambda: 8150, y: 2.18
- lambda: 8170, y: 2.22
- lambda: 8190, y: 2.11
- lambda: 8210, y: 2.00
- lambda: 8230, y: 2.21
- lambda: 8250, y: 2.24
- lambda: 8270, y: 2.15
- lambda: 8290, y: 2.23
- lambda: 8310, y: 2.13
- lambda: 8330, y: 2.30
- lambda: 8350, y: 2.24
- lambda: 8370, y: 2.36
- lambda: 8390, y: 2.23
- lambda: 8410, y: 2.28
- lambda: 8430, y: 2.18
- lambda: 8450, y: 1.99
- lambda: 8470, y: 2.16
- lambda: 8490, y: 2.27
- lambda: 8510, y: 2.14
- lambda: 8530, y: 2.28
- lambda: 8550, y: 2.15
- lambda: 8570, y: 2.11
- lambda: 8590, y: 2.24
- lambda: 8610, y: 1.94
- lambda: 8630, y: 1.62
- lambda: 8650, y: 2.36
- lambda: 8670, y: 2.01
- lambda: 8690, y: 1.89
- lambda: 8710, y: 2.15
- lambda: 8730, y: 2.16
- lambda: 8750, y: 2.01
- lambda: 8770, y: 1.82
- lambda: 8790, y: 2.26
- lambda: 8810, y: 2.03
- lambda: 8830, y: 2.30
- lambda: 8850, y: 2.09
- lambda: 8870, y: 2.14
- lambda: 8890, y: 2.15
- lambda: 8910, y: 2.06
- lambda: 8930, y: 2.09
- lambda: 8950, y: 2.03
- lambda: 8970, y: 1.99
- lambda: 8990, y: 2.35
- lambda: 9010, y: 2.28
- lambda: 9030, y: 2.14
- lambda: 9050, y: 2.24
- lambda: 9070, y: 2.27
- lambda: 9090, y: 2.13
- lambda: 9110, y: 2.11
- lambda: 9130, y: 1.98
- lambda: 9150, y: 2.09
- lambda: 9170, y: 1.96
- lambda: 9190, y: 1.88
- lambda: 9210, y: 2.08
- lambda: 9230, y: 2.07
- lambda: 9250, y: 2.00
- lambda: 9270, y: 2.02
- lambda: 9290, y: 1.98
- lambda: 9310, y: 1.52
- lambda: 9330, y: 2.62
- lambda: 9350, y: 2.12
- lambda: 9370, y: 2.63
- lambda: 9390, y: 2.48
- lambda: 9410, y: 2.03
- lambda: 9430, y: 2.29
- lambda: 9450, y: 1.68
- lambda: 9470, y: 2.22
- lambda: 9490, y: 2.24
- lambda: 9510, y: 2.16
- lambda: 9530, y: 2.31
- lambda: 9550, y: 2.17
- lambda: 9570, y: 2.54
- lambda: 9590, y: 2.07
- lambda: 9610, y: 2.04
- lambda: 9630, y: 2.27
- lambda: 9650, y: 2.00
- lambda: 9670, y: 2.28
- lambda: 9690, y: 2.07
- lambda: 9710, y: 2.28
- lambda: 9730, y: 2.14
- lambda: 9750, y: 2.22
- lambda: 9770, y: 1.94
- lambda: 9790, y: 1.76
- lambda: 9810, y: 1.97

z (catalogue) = 0.29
